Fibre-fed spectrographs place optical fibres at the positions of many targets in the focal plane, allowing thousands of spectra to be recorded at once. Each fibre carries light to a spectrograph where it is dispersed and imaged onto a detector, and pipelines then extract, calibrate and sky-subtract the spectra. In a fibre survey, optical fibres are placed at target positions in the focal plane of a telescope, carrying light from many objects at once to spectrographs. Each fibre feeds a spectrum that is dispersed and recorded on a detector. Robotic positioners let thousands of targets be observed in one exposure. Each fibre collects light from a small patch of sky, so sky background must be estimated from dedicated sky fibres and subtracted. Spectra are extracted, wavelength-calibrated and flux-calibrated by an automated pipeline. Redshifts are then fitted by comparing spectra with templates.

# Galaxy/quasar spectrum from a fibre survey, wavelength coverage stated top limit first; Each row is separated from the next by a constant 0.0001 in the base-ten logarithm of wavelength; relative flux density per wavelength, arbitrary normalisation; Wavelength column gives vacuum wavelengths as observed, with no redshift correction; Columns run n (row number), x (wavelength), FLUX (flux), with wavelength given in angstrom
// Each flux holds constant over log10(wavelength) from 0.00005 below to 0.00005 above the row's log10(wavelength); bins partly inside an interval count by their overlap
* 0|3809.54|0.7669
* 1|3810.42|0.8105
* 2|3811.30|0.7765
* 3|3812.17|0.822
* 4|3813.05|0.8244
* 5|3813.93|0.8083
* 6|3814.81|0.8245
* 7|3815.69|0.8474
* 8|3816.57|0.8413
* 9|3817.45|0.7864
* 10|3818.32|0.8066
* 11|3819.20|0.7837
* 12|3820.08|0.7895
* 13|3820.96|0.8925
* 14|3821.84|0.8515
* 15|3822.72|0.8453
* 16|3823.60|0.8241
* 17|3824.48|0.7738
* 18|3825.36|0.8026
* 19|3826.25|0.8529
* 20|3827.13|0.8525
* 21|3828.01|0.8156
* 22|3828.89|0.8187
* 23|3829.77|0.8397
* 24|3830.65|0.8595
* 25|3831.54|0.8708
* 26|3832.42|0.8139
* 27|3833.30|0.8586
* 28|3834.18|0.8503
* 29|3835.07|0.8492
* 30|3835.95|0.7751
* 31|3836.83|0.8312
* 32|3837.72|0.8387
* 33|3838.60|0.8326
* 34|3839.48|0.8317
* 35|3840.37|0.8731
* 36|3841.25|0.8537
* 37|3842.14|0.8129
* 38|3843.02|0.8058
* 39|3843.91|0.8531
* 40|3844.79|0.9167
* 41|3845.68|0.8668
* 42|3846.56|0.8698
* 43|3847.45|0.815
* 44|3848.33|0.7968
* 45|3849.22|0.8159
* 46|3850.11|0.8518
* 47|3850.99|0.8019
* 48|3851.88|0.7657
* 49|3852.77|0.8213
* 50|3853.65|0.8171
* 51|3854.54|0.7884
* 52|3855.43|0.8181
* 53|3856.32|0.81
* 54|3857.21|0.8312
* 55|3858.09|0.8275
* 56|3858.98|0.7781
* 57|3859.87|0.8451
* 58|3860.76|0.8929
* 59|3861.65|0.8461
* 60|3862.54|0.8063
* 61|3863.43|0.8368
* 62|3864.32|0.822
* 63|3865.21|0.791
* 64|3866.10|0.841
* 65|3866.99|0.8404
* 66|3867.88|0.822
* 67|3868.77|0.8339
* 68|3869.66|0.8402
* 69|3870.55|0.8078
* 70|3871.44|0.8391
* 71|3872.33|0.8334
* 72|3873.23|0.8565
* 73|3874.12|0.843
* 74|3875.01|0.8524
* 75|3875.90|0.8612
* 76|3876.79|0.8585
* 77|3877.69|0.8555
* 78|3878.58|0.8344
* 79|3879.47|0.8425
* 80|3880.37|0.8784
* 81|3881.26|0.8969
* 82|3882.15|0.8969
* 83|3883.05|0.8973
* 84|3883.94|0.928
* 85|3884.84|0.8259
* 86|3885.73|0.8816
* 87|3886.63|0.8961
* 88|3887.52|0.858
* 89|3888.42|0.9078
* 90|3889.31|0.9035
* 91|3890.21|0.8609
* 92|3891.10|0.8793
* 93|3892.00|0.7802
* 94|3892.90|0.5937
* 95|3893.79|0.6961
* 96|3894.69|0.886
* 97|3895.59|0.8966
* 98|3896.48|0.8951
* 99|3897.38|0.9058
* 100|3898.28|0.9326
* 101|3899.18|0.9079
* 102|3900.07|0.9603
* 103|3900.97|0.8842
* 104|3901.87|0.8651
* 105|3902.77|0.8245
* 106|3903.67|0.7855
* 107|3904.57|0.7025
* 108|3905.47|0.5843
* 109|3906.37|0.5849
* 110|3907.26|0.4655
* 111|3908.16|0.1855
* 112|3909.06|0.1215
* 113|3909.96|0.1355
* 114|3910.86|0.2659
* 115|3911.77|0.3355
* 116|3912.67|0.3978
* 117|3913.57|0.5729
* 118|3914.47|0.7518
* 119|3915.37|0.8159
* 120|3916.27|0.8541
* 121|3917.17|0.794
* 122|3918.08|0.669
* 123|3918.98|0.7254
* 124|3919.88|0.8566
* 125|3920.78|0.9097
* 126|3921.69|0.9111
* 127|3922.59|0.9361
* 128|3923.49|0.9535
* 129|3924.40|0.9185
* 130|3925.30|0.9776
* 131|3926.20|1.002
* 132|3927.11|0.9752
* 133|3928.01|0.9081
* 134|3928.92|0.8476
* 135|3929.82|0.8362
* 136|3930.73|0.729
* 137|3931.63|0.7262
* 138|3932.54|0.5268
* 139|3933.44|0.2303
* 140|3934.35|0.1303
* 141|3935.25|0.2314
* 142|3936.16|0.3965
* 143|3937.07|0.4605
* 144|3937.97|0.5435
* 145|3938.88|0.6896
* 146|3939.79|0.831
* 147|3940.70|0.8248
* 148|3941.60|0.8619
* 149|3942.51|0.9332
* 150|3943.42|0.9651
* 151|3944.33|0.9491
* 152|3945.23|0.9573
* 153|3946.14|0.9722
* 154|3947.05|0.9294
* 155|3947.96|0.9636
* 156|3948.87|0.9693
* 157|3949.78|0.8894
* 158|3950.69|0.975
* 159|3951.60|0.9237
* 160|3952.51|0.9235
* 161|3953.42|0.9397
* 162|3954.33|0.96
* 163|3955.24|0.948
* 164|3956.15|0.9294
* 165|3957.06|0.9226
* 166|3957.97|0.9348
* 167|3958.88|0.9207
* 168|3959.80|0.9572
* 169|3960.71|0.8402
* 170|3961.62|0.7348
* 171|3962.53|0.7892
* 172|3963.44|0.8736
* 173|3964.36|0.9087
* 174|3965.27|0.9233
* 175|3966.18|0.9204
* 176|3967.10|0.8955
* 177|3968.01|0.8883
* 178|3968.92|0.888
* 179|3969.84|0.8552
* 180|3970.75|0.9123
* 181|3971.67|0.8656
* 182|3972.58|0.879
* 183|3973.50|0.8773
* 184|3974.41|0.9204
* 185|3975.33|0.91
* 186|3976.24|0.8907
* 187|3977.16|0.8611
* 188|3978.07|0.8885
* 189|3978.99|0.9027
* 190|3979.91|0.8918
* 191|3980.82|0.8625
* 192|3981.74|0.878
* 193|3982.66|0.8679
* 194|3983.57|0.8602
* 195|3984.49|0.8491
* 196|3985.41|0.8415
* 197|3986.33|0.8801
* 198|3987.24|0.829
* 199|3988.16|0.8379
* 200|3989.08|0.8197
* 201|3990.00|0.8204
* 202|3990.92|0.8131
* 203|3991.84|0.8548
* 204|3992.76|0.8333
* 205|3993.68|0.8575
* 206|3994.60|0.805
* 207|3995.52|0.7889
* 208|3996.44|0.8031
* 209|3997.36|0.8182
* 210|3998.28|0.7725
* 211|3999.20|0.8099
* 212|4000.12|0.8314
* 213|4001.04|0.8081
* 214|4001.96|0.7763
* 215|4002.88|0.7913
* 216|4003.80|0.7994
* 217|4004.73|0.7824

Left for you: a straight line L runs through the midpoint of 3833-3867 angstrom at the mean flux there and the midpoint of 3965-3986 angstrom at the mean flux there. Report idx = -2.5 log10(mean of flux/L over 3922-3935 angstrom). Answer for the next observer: 0.14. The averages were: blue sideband 0.83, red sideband 0.883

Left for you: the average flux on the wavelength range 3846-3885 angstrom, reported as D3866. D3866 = 0.837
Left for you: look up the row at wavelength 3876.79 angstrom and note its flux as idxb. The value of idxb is 0.8585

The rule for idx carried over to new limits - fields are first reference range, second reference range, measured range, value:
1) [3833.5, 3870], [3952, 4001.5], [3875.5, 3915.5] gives 0.136 mag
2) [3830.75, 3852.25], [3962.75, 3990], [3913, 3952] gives 0.103 mag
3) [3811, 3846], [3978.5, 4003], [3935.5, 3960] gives -0.038 mag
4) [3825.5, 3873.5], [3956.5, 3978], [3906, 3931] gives 0.237 mag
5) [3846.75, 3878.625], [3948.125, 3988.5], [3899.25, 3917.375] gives 0.388 mag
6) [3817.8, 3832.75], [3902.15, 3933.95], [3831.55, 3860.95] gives -0.047 mag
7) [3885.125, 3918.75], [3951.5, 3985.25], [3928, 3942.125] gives 0.307 mag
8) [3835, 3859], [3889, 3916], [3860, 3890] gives -0.141 mag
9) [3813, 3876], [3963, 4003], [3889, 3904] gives -0.013 mag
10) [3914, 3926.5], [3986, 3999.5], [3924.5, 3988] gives 0.004 mag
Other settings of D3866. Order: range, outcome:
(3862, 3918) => 0.767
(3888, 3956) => 0.757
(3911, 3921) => 0.68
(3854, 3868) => 0.824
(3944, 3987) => 0.9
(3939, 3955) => 0.923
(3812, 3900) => 0.839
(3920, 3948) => 0.773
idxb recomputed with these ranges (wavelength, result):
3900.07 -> 0.9603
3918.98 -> 0.7254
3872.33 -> 0.8334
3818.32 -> 0.8066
